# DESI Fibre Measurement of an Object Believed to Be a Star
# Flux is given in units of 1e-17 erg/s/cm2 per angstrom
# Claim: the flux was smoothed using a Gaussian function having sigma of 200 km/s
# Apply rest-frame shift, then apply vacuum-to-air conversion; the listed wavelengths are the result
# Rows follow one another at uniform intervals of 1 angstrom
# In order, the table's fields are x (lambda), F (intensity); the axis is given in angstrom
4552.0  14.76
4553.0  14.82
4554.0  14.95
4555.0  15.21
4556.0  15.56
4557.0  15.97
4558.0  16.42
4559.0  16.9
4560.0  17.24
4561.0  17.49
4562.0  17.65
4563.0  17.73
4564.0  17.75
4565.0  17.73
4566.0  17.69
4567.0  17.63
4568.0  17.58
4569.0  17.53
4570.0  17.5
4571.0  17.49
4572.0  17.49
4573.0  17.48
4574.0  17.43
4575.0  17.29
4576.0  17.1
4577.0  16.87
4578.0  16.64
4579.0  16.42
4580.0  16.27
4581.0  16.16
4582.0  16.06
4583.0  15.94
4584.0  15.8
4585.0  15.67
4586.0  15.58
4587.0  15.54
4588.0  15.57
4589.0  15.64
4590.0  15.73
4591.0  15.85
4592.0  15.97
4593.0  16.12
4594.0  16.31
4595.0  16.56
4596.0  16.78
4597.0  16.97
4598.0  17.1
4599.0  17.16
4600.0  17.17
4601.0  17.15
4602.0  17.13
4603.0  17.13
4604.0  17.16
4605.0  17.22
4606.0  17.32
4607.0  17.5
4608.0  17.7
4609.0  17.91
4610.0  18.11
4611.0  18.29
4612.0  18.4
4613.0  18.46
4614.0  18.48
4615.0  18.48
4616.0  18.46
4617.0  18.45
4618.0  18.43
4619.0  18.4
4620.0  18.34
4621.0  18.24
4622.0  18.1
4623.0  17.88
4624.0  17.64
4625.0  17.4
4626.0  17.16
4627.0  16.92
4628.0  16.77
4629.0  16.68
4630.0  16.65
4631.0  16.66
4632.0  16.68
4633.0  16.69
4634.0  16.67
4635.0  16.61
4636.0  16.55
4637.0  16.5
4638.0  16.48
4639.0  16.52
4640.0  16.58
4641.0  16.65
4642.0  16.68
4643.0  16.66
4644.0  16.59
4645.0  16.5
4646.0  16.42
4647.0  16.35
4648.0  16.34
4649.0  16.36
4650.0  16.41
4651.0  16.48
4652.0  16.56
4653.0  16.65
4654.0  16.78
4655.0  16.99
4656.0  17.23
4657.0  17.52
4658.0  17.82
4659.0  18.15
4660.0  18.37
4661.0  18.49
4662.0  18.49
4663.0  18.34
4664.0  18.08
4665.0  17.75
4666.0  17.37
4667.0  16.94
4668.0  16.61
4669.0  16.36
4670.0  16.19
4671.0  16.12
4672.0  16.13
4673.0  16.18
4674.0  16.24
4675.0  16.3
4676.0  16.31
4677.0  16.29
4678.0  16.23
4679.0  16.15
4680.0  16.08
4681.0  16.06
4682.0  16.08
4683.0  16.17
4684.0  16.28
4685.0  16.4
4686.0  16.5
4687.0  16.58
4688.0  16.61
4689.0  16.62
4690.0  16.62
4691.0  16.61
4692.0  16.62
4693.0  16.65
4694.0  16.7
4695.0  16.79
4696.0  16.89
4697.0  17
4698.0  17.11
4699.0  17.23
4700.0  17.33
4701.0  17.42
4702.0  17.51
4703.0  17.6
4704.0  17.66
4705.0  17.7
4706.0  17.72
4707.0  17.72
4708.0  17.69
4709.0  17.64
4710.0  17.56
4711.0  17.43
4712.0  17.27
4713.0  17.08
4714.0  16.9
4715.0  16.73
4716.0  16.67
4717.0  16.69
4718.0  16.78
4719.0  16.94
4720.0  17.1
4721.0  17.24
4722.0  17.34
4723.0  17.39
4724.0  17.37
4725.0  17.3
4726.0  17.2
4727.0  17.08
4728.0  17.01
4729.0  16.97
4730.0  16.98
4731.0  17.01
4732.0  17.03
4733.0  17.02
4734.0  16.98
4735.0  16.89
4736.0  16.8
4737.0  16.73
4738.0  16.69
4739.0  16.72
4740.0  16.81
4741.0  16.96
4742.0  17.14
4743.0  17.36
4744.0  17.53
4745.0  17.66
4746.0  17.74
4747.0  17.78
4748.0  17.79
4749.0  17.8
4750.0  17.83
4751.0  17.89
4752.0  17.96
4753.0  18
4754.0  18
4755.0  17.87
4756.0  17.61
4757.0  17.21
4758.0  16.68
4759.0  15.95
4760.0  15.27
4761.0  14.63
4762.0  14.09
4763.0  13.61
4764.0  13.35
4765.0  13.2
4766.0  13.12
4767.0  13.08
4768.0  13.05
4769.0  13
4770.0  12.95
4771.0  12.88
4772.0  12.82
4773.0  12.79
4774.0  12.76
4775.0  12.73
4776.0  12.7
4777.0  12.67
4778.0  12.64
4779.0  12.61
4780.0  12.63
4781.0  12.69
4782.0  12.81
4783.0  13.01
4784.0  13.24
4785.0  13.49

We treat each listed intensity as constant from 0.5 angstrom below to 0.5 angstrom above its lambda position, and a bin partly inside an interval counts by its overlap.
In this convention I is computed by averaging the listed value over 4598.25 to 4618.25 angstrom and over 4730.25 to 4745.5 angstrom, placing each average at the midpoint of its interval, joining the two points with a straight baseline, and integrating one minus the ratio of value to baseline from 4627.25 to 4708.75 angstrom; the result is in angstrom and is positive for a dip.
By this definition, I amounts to 2.8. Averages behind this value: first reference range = 17.8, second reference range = 17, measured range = 16.8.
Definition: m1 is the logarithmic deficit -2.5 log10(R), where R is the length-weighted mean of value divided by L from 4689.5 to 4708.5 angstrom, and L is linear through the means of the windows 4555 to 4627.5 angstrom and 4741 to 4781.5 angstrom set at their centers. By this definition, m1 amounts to -0.09 mag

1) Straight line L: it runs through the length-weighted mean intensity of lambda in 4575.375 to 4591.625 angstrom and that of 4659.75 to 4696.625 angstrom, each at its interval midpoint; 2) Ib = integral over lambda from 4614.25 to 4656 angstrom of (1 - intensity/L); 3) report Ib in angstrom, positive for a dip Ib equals -1.6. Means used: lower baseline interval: 16.1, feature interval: 17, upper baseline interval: 16.7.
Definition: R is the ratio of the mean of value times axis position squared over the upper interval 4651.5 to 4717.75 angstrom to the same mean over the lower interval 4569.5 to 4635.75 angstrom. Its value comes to 1.03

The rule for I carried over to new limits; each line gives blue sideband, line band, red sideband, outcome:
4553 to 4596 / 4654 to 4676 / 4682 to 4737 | -0.40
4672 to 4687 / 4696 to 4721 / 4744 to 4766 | -1.40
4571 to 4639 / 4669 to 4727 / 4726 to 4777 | -1.95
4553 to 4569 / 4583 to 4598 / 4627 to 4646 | 0.65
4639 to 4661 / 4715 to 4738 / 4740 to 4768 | -0.71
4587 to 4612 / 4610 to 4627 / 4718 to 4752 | -1.18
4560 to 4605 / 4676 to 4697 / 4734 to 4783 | -0.70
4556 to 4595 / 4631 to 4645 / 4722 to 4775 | -0.10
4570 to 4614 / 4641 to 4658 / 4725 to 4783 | -0.30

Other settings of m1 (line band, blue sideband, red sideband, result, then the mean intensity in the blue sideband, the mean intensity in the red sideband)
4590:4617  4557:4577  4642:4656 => -0.02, 17.4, 16.6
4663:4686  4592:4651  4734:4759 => 0.05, 17.2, 17.4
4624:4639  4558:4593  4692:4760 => 0.01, 16.8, 17.2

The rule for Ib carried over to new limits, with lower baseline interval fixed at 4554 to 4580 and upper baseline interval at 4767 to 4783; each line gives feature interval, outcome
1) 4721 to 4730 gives -2.21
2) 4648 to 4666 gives -2.60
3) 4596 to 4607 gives -0.54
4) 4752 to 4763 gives -2.76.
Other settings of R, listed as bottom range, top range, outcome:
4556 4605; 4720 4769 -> 1.06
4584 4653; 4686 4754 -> 1.06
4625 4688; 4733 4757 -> 1.08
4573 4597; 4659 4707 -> 1.08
